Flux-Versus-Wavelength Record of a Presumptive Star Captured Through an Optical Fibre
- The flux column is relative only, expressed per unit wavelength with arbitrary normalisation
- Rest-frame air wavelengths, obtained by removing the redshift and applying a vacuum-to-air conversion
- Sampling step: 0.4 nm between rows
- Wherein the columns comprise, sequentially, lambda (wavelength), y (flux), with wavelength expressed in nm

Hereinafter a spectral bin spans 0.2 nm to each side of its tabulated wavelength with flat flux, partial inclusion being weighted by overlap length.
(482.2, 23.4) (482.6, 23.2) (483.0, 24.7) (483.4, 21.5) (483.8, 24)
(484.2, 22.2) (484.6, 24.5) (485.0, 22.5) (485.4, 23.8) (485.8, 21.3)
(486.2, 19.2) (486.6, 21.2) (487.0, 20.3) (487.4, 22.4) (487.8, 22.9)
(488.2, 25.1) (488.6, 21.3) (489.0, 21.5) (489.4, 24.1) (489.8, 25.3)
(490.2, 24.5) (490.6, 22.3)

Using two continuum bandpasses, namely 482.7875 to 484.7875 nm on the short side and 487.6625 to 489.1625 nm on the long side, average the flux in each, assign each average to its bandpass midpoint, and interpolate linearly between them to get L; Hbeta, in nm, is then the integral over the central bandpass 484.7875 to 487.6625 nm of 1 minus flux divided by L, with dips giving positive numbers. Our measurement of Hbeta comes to 0.182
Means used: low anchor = 23.4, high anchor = 22.7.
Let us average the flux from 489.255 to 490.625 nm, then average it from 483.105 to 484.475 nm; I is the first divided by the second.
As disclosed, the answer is 1.06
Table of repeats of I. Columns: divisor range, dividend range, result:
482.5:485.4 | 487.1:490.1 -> 1.00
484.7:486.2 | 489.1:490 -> 1.10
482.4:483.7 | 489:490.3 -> 1.04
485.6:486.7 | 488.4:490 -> 1.12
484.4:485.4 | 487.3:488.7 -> 0.98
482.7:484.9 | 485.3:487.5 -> 0.91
